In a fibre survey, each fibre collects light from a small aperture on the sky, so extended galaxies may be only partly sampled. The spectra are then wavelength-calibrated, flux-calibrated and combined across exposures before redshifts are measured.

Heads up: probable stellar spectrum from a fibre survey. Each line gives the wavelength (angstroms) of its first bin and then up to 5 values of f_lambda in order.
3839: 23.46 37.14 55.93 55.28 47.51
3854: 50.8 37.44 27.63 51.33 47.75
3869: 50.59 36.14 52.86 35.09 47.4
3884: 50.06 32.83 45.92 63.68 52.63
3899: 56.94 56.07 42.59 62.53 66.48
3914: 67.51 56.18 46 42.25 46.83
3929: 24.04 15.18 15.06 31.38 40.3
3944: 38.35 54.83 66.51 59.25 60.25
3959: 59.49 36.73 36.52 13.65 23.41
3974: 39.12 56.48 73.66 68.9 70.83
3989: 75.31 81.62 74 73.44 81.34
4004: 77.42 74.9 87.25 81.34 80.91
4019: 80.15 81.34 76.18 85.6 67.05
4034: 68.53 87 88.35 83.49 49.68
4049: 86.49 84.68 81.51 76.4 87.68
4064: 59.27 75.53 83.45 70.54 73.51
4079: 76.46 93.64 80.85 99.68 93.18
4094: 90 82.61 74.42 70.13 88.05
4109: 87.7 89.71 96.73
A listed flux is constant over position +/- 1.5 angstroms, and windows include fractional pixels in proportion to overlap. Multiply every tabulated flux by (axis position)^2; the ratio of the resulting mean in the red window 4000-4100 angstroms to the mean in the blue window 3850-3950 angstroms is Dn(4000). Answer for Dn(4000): 1.9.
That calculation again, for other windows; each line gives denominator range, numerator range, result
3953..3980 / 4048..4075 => 1.88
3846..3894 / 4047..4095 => 1.98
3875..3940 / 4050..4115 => 1.97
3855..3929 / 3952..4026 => 1.41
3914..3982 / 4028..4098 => 1.96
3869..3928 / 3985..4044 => 1.66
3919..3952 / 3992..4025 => 2.14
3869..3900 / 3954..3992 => 1.16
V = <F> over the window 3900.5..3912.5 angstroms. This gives 56.9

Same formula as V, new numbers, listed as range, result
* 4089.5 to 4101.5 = 85.1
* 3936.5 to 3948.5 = 41.2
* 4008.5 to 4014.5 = 84.3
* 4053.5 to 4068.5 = 76.1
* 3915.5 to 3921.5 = 51.1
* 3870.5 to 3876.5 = 44.5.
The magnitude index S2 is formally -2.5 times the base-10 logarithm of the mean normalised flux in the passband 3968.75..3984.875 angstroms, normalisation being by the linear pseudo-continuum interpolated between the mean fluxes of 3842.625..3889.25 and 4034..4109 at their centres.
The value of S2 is 0.26 mag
